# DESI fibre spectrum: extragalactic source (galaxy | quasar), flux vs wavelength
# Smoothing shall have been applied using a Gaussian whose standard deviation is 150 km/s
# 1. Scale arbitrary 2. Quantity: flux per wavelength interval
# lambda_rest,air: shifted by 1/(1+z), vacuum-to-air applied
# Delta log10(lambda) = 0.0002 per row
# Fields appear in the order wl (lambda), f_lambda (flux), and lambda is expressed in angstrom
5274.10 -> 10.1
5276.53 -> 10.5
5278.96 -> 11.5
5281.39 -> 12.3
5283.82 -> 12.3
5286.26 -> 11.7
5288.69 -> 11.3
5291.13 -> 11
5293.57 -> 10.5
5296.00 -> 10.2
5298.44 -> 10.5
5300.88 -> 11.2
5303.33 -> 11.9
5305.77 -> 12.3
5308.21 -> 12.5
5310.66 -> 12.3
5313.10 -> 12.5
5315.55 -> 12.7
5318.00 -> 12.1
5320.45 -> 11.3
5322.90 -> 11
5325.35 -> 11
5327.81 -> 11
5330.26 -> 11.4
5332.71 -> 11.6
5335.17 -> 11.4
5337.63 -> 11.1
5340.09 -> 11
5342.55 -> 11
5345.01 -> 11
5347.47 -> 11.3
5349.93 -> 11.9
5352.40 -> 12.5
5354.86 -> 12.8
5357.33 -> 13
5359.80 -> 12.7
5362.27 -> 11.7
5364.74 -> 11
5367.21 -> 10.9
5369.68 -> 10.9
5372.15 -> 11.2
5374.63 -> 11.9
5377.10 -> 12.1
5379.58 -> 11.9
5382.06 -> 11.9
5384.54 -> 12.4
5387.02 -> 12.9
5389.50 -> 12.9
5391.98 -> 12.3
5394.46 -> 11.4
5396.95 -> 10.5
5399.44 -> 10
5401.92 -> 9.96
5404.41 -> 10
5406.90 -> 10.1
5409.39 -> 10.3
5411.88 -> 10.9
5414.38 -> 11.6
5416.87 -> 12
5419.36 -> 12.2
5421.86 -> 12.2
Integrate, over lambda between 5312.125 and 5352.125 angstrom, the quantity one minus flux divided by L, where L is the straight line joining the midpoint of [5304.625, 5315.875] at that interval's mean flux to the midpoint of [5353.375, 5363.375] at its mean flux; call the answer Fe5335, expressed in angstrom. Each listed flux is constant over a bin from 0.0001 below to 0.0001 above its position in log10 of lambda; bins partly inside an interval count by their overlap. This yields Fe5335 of 3.3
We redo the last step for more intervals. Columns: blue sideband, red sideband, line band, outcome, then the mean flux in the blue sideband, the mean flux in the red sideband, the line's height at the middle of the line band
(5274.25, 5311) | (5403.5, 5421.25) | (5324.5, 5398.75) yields -3.1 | 11.4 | 11.1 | 11.2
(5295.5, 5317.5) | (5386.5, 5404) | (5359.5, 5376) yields 0.1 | 11.8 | 11.3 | 11.5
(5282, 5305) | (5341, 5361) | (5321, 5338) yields 0.7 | 11.2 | 12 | 11.7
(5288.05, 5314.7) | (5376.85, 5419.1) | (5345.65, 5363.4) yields -1.3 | 11.5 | 11.4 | 11.4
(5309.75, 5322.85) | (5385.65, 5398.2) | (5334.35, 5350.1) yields 1.1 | 12.1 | 12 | 12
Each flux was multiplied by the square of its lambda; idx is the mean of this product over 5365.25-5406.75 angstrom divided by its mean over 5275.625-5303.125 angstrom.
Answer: 1.1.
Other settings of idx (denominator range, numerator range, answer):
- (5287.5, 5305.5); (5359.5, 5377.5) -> 1.07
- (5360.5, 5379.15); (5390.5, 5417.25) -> 0.96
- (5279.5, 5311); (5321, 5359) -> 1.02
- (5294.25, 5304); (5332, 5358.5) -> 1.09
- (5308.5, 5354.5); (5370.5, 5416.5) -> 1.00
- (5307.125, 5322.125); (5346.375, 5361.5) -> 1.03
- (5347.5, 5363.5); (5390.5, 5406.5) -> 0.88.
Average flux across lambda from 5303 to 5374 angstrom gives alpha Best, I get 11.7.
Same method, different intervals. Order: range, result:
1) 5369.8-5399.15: 11.8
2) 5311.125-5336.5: 11.6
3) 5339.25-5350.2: 11.2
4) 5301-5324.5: 12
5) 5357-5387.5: 11.8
